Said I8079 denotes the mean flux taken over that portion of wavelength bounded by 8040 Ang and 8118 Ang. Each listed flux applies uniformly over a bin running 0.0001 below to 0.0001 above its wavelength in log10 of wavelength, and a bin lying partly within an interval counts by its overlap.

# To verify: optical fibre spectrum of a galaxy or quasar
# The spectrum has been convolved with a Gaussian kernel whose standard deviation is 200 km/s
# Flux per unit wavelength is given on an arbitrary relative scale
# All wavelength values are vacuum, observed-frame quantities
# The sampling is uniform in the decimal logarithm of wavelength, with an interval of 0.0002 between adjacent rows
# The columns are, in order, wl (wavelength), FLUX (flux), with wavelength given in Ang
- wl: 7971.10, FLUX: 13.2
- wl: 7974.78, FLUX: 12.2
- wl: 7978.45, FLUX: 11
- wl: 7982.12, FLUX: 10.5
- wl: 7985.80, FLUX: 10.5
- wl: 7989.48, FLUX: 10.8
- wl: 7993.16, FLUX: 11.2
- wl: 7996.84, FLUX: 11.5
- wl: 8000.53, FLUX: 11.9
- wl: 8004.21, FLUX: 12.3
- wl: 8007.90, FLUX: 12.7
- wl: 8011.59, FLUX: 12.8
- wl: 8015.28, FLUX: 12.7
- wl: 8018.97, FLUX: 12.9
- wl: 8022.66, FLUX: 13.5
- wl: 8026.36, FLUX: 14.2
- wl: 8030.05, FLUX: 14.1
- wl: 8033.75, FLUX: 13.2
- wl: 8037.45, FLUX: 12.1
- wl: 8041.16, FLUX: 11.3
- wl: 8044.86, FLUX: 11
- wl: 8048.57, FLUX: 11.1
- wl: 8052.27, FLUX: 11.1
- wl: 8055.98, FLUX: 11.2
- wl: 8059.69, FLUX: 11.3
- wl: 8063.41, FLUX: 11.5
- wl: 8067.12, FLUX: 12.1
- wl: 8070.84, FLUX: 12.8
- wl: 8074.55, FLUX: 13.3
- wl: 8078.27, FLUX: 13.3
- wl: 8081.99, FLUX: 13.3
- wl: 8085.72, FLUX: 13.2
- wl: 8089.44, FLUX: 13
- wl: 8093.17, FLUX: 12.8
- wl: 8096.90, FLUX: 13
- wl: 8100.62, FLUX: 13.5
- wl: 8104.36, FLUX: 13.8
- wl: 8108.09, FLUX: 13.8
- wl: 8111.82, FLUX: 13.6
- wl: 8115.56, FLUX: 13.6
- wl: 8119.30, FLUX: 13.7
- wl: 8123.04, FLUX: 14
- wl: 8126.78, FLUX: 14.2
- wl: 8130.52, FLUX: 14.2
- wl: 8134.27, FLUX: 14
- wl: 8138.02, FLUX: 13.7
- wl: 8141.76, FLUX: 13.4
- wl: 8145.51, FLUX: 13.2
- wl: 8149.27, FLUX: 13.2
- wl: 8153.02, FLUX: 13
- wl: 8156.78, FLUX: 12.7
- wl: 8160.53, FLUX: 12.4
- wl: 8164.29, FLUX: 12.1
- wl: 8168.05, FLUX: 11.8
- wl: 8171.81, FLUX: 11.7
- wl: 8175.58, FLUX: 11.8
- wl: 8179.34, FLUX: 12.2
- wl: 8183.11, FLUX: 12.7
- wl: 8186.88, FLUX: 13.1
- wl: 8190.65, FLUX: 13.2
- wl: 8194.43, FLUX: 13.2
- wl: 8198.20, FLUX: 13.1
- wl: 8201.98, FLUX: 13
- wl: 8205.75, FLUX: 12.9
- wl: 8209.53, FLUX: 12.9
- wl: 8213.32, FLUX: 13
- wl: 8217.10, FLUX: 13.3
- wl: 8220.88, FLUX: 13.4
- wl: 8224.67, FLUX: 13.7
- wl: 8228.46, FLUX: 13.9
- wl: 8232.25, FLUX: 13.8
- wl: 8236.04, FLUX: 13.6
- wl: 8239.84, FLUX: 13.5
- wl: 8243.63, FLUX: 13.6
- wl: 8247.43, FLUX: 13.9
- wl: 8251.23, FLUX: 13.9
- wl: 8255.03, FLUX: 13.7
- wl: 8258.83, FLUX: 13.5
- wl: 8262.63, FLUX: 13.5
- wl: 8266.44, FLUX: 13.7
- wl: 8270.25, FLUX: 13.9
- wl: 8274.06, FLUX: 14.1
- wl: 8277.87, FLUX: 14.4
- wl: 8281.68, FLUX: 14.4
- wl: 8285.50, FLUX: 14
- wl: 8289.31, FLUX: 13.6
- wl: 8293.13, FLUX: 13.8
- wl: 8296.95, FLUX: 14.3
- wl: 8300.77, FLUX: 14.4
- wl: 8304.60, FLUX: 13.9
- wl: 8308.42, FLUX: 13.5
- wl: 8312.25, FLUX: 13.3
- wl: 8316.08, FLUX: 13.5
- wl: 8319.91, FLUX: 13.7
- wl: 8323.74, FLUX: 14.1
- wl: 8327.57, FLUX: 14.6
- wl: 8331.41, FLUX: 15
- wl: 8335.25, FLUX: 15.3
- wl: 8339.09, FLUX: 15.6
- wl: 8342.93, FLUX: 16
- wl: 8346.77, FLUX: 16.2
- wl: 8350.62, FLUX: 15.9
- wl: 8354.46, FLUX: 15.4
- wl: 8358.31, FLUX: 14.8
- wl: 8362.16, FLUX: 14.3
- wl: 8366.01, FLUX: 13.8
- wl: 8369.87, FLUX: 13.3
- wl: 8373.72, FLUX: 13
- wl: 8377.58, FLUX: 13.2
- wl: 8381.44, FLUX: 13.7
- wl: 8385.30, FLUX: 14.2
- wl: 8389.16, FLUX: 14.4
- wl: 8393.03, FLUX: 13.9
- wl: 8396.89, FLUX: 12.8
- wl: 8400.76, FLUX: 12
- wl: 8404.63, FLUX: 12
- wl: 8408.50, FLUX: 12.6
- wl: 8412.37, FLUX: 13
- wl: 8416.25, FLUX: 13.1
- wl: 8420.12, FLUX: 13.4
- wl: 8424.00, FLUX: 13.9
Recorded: 12.6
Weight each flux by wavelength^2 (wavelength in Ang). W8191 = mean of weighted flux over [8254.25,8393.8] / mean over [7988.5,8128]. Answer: 1.2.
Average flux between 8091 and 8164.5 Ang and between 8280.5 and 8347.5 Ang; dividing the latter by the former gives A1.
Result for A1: 1.1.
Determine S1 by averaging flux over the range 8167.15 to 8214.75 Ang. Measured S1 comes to 12.7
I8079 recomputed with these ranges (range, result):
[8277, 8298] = 14.1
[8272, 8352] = 14.4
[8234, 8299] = 13.8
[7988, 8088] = 12.3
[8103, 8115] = 13.7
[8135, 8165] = 13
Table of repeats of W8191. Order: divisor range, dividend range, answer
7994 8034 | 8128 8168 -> 1.06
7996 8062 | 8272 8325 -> 1.21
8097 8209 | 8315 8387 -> 1.16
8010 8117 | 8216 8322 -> 1.14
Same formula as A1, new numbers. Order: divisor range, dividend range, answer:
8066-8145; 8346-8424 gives 1.02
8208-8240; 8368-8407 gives 0.98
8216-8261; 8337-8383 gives 1.07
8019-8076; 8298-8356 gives 1.20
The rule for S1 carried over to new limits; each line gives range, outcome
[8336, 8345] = 15.7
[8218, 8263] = 13.7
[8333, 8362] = 15.5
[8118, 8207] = 13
